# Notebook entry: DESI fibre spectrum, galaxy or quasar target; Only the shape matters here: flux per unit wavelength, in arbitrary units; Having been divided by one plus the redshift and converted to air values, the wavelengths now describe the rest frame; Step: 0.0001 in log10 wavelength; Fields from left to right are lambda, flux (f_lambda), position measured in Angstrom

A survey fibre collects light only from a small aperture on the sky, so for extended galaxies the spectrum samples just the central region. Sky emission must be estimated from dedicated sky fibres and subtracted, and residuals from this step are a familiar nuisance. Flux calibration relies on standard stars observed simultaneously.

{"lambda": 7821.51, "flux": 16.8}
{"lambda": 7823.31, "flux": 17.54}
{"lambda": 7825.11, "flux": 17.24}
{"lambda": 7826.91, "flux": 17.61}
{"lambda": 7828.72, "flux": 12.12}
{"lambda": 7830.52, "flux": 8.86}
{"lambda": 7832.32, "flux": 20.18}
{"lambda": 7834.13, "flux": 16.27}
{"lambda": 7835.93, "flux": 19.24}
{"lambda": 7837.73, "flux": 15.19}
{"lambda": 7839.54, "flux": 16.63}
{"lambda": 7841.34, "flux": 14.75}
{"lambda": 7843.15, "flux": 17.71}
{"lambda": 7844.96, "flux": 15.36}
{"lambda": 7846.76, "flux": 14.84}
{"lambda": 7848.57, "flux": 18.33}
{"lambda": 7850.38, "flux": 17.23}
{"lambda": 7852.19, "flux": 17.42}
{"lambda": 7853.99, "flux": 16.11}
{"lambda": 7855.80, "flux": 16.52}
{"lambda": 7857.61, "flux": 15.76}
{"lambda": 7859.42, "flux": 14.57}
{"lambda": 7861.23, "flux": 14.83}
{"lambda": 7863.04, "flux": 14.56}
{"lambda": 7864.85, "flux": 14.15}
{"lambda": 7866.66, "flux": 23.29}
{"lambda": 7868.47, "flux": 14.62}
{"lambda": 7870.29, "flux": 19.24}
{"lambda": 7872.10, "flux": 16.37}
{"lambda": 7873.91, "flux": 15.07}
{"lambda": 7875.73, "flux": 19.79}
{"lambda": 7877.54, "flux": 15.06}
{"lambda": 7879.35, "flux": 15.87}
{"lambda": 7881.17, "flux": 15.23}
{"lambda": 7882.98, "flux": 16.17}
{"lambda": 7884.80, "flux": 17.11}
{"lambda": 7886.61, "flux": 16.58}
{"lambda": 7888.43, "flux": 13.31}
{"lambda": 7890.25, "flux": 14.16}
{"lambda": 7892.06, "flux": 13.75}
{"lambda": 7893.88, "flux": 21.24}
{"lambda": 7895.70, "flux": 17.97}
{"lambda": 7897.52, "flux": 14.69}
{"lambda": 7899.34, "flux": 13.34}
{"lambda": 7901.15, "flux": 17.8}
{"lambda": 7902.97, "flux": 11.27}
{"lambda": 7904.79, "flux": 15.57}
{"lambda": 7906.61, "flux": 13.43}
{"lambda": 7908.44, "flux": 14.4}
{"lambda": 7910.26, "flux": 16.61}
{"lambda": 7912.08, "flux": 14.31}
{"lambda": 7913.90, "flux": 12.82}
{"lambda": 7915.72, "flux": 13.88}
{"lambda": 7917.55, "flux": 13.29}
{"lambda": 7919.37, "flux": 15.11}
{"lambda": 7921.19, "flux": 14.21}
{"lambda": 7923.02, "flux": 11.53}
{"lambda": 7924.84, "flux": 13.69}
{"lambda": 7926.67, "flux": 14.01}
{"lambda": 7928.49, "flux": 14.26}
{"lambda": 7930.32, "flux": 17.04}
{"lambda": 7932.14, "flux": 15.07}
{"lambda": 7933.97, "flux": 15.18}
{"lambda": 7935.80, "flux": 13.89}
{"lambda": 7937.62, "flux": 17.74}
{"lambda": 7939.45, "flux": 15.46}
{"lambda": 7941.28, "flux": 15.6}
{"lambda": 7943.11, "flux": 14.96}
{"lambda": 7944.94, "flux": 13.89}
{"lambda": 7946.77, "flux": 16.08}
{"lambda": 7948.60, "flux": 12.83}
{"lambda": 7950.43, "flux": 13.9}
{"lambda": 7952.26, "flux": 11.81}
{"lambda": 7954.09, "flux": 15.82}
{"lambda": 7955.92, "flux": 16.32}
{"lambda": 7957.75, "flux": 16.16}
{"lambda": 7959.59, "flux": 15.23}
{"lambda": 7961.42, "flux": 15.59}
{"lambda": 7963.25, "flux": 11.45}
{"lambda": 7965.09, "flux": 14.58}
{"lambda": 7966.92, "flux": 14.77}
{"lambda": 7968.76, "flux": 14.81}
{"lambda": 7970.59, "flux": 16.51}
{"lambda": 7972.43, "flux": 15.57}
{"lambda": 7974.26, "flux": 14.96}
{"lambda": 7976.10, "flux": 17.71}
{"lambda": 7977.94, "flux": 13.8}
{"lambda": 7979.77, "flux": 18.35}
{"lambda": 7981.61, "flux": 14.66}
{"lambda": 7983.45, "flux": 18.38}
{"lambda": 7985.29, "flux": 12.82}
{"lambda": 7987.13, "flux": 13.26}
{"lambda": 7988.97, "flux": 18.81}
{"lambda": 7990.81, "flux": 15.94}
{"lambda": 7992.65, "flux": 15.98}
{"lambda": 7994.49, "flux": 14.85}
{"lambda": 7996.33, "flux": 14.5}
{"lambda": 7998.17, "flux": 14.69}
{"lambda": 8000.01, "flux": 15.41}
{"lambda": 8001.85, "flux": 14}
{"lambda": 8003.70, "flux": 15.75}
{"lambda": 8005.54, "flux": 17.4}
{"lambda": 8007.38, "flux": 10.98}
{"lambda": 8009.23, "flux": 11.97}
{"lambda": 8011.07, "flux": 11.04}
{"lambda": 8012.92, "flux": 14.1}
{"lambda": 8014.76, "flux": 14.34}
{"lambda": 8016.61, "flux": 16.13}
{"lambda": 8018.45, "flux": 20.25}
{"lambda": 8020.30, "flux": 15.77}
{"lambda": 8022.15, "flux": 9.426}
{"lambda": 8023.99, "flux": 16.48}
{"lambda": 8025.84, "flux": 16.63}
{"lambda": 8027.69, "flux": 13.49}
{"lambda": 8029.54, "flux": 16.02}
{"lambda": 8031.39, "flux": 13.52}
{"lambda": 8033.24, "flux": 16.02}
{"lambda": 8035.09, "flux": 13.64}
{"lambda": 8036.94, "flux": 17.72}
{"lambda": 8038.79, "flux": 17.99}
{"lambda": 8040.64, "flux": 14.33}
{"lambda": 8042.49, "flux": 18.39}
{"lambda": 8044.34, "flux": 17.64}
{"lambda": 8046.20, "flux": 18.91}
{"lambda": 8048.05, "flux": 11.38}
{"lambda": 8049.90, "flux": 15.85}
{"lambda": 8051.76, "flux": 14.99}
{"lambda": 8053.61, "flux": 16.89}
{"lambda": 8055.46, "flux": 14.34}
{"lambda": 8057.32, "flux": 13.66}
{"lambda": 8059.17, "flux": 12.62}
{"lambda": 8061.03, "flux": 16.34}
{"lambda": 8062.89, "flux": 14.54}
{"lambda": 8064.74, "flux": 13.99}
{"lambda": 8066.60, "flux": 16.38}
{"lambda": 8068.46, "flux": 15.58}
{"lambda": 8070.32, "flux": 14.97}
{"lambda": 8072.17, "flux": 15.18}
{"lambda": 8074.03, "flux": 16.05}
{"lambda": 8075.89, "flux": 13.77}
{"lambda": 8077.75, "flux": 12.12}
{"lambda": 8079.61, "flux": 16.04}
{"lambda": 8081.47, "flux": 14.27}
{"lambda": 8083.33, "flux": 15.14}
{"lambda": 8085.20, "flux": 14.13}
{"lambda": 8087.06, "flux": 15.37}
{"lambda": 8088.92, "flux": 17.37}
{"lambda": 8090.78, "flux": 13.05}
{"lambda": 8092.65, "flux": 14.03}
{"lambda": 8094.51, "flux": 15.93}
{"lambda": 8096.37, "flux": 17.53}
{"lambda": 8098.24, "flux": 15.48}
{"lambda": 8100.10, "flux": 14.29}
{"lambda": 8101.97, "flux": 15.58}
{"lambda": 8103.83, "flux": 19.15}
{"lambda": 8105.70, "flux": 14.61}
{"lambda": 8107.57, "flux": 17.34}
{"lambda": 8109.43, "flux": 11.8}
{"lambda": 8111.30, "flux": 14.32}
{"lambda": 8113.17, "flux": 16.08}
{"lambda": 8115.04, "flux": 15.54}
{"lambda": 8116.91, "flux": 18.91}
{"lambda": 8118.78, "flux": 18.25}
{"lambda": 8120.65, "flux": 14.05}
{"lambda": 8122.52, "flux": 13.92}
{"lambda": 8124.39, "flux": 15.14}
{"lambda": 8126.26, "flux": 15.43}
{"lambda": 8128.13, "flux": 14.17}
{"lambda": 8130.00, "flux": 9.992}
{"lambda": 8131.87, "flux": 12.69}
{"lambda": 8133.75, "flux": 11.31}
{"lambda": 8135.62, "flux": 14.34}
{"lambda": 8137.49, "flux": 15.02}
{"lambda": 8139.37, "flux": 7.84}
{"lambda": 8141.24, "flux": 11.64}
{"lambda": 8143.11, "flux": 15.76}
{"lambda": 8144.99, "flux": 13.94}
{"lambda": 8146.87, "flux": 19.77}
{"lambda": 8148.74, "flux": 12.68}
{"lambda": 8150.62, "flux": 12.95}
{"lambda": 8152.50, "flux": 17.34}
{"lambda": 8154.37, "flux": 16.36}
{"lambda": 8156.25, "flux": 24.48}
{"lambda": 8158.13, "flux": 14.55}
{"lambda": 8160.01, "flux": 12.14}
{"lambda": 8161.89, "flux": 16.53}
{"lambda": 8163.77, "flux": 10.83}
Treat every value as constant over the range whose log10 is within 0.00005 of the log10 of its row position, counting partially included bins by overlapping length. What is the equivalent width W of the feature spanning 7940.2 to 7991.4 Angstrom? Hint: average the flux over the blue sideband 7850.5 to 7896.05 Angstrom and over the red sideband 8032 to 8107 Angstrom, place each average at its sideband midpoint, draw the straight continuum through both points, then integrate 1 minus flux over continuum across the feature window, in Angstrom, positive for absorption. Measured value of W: 2.3 Angstrom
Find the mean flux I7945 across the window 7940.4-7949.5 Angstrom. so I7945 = 14.7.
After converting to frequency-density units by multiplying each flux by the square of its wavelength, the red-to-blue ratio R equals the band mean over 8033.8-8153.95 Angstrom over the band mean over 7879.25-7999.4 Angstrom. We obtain 1.0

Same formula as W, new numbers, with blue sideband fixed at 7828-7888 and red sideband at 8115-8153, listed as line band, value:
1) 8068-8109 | -2.0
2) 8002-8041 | 0.4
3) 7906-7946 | 2.9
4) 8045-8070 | -0.5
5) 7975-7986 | -0.5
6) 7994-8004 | 0.3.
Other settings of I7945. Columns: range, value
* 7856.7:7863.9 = 14.9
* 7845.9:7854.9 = 16.8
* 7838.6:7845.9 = 16.1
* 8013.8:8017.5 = 15.2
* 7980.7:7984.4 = 16.5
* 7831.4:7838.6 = 17.7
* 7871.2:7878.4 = 16.6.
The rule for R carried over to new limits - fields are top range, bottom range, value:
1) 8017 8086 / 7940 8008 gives 1.03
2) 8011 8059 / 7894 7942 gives 1.07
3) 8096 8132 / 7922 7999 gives 1.05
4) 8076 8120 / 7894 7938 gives 1.10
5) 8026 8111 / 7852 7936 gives 1.04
